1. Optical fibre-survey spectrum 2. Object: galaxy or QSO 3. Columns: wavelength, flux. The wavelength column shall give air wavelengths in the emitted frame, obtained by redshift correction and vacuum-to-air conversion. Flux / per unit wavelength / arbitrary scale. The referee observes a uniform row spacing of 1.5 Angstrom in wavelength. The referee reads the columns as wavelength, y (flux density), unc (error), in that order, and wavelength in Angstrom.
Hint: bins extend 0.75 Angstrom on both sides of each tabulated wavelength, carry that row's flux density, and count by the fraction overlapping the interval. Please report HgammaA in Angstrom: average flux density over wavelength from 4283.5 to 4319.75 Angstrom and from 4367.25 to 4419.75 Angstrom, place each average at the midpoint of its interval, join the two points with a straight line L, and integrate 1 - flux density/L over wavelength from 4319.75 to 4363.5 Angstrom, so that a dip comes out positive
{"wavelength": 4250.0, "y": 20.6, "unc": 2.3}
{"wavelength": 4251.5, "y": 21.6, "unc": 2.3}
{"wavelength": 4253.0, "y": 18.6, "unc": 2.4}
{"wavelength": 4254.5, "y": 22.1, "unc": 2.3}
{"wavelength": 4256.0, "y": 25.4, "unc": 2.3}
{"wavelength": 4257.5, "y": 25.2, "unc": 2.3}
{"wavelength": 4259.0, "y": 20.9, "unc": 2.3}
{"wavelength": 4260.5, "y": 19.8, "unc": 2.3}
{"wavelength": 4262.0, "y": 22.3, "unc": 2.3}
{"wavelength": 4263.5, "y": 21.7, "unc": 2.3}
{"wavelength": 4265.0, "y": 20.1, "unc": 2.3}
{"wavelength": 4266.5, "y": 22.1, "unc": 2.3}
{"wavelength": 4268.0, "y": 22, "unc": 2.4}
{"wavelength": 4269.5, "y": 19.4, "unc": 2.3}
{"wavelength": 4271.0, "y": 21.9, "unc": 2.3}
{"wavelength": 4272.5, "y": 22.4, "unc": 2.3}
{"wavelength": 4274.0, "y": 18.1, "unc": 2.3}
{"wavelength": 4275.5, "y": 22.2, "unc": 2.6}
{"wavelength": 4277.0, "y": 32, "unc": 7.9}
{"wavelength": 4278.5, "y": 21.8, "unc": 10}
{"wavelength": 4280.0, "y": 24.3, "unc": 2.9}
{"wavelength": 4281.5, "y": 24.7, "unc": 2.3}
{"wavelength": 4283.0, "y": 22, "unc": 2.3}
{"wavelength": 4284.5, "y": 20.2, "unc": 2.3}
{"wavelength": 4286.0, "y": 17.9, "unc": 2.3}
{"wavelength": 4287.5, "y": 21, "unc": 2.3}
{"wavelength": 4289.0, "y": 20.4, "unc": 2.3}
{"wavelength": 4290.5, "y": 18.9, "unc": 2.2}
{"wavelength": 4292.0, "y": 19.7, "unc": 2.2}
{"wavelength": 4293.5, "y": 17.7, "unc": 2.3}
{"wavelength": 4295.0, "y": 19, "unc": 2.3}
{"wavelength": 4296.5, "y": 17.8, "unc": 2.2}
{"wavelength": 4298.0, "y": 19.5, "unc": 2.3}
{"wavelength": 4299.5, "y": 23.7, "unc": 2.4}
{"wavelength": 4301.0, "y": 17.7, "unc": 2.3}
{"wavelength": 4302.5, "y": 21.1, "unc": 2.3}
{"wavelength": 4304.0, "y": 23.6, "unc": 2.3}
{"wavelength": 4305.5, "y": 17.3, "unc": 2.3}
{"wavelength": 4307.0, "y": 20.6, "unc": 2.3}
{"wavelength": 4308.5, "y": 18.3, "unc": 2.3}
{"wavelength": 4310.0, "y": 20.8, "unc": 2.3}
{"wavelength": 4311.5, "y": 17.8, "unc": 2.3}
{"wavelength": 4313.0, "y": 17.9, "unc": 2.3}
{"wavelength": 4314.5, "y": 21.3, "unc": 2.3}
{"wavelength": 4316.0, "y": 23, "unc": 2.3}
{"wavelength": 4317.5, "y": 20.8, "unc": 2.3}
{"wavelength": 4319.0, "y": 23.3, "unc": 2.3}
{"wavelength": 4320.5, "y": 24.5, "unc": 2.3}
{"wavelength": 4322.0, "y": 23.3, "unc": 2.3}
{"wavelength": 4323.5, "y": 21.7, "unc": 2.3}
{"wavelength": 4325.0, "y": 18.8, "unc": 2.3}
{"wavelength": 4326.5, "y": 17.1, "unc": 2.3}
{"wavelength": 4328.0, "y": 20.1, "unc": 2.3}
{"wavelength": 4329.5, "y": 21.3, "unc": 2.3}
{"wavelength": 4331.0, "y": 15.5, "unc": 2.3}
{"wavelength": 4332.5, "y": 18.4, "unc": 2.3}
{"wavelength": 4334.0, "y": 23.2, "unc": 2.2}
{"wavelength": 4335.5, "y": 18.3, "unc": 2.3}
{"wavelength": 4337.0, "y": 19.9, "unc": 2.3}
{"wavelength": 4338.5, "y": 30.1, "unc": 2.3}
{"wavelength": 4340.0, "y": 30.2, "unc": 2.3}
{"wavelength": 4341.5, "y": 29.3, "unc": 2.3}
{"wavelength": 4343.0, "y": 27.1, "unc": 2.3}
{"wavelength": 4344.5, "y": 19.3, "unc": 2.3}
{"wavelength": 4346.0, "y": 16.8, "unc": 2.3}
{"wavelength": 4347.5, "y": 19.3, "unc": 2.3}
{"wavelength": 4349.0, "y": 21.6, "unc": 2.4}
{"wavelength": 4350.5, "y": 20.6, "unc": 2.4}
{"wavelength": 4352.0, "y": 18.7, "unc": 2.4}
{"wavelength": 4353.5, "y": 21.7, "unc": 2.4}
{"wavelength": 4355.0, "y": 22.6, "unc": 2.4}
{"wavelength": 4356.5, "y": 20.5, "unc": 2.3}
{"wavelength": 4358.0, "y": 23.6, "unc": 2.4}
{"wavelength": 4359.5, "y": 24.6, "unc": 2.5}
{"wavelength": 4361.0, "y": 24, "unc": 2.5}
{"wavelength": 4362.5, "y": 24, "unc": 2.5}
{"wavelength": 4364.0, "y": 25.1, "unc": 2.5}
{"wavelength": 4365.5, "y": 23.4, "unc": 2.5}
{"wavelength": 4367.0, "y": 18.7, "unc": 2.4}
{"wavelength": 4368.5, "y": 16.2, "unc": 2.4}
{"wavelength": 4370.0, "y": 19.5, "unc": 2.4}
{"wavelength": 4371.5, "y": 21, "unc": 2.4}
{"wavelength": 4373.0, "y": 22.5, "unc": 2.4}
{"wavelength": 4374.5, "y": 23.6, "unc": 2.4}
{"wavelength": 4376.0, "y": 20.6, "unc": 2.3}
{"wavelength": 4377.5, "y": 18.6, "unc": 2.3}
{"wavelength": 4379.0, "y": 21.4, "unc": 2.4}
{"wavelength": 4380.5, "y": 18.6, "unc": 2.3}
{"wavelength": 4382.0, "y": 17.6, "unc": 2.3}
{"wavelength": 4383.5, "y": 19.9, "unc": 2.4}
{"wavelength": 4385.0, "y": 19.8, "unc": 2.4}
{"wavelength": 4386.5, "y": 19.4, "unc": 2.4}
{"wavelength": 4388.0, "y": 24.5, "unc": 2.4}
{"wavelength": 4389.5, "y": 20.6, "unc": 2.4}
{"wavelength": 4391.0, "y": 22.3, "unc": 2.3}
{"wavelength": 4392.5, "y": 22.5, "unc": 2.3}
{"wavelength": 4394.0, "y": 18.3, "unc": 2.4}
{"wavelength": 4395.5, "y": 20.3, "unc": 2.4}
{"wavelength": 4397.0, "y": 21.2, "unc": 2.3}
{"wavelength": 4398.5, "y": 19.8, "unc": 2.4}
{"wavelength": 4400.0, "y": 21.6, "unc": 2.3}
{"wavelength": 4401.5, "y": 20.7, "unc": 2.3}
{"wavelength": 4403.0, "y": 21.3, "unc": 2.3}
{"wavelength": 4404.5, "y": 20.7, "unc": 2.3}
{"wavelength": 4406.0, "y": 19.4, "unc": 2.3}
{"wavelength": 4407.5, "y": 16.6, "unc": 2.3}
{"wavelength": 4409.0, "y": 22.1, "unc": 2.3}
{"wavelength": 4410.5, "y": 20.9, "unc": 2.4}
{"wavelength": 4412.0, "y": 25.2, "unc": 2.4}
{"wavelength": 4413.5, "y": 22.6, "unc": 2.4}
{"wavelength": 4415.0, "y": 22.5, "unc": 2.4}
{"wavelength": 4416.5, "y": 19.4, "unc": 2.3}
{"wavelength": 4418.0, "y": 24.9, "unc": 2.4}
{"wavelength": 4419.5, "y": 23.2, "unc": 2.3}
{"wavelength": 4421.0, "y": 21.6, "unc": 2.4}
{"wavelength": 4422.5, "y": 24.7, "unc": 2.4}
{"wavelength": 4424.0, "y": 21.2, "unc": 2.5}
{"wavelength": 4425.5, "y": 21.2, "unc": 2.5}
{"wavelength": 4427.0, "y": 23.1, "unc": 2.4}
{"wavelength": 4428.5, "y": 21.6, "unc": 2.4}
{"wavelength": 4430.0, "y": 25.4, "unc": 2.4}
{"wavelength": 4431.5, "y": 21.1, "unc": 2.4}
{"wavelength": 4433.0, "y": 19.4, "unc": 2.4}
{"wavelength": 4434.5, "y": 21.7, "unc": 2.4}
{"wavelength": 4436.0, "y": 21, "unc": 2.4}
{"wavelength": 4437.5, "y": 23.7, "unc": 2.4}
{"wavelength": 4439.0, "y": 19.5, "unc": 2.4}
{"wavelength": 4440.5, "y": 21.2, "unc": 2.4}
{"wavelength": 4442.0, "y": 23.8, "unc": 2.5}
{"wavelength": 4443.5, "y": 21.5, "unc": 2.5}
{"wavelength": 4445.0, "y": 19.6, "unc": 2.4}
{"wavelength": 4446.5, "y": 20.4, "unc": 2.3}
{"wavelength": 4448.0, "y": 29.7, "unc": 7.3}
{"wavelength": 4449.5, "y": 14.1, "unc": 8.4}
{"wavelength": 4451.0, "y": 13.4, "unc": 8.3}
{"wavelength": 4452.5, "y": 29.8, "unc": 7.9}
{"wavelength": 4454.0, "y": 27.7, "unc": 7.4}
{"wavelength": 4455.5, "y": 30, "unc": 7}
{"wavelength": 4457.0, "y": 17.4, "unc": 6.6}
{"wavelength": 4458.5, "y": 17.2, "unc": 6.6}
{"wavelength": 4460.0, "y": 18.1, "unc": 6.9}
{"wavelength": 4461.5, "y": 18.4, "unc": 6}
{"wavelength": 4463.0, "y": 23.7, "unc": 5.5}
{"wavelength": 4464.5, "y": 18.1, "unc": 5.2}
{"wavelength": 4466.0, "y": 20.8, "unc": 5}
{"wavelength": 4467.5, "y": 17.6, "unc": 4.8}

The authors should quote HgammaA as -3.47 Angstrom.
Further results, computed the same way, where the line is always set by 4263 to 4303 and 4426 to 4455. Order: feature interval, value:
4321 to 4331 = 0.6 Angstrom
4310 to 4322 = 0.0 Angstrom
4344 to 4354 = 0.8 Angstrom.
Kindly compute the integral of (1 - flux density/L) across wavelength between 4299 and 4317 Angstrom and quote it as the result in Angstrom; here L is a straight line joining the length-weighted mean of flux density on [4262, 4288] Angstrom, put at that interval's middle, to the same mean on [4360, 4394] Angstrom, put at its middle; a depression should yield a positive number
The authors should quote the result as 1.2 Angstrom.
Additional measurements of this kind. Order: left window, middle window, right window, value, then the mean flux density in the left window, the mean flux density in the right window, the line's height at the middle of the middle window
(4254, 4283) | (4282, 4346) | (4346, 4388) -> 2.6 Angstrom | 22.5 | 21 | 21.8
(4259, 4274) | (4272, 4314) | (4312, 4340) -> 1.0 Angstrom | 21.1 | 21.2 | 21.2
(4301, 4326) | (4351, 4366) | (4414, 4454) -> -1.1 Angstrom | 20.7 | 22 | 21.2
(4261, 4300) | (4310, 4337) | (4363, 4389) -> 0.8 Angstrom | 21.2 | 20.6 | 21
